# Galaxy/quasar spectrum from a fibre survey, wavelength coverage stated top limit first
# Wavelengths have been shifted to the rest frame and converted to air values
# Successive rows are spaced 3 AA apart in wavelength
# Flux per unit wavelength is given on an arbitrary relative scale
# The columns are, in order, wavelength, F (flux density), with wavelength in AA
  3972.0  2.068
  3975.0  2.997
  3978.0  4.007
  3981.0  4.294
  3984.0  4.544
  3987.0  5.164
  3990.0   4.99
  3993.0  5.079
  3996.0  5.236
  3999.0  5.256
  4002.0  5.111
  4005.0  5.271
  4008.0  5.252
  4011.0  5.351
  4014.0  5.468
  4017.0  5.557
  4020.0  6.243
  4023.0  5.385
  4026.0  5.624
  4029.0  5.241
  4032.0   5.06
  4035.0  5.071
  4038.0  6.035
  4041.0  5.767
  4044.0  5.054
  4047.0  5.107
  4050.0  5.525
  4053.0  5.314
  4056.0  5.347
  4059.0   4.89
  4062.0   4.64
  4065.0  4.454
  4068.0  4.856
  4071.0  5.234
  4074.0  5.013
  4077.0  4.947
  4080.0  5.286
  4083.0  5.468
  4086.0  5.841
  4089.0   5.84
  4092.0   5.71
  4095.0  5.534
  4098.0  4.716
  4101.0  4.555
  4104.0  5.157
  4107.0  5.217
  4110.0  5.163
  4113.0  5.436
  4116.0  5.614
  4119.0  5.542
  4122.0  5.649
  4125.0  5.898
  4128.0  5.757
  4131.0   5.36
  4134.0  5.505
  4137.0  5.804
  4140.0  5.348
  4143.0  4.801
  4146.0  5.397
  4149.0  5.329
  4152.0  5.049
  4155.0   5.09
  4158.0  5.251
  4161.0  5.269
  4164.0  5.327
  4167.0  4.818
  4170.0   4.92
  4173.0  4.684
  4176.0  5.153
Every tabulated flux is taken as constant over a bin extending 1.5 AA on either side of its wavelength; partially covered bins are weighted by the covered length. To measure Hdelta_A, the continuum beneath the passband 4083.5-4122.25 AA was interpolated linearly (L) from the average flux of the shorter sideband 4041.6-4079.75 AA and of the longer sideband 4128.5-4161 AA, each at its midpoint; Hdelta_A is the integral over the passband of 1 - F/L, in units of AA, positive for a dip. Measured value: -1.5 AA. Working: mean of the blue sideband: 5.06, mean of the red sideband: 5.31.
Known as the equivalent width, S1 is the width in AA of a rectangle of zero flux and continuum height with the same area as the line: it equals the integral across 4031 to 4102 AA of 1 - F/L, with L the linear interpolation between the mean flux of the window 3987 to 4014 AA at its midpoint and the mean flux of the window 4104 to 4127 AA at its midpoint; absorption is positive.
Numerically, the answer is 1.9 AA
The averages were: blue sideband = 5.21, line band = 5.23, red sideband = 5.49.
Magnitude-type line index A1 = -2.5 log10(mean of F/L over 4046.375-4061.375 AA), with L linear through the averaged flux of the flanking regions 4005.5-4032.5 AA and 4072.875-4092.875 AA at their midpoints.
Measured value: 0.05 mag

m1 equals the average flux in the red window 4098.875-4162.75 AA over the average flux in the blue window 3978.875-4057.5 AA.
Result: 1.01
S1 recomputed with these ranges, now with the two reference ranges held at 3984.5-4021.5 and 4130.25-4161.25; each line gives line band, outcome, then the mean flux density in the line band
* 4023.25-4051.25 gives -0.4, 5.39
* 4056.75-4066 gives 1.0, 4.73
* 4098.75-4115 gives 0.6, 5.1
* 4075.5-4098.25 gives -0.7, 5.46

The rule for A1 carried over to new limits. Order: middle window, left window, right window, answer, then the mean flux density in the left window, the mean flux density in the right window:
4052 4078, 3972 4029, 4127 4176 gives 0.03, 4.97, 5.22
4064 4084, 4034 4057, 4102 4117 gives 0.07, 5.41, 5.28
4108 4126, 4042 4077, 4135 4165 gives -0.07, 5.05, 5.27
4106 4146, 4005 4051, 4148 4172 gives -0.05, 5.44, 5.12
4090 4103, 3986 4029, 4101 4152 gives 0.05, 5.35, 5.4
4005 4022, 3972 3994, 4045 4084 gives -0.21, 4.26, 5.08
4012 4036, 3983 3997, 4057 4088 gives -0.09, 5.01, 5.08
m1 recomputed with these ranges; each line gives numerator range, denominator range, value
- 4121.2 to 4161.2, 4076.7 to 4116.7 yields 1.01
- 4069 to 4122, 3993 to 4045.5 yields 0.98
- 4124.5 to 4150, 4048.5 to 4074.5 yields 1.08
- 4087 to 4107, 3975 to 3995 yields 1.15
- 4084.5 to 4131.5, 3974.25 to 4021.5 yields 1.08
